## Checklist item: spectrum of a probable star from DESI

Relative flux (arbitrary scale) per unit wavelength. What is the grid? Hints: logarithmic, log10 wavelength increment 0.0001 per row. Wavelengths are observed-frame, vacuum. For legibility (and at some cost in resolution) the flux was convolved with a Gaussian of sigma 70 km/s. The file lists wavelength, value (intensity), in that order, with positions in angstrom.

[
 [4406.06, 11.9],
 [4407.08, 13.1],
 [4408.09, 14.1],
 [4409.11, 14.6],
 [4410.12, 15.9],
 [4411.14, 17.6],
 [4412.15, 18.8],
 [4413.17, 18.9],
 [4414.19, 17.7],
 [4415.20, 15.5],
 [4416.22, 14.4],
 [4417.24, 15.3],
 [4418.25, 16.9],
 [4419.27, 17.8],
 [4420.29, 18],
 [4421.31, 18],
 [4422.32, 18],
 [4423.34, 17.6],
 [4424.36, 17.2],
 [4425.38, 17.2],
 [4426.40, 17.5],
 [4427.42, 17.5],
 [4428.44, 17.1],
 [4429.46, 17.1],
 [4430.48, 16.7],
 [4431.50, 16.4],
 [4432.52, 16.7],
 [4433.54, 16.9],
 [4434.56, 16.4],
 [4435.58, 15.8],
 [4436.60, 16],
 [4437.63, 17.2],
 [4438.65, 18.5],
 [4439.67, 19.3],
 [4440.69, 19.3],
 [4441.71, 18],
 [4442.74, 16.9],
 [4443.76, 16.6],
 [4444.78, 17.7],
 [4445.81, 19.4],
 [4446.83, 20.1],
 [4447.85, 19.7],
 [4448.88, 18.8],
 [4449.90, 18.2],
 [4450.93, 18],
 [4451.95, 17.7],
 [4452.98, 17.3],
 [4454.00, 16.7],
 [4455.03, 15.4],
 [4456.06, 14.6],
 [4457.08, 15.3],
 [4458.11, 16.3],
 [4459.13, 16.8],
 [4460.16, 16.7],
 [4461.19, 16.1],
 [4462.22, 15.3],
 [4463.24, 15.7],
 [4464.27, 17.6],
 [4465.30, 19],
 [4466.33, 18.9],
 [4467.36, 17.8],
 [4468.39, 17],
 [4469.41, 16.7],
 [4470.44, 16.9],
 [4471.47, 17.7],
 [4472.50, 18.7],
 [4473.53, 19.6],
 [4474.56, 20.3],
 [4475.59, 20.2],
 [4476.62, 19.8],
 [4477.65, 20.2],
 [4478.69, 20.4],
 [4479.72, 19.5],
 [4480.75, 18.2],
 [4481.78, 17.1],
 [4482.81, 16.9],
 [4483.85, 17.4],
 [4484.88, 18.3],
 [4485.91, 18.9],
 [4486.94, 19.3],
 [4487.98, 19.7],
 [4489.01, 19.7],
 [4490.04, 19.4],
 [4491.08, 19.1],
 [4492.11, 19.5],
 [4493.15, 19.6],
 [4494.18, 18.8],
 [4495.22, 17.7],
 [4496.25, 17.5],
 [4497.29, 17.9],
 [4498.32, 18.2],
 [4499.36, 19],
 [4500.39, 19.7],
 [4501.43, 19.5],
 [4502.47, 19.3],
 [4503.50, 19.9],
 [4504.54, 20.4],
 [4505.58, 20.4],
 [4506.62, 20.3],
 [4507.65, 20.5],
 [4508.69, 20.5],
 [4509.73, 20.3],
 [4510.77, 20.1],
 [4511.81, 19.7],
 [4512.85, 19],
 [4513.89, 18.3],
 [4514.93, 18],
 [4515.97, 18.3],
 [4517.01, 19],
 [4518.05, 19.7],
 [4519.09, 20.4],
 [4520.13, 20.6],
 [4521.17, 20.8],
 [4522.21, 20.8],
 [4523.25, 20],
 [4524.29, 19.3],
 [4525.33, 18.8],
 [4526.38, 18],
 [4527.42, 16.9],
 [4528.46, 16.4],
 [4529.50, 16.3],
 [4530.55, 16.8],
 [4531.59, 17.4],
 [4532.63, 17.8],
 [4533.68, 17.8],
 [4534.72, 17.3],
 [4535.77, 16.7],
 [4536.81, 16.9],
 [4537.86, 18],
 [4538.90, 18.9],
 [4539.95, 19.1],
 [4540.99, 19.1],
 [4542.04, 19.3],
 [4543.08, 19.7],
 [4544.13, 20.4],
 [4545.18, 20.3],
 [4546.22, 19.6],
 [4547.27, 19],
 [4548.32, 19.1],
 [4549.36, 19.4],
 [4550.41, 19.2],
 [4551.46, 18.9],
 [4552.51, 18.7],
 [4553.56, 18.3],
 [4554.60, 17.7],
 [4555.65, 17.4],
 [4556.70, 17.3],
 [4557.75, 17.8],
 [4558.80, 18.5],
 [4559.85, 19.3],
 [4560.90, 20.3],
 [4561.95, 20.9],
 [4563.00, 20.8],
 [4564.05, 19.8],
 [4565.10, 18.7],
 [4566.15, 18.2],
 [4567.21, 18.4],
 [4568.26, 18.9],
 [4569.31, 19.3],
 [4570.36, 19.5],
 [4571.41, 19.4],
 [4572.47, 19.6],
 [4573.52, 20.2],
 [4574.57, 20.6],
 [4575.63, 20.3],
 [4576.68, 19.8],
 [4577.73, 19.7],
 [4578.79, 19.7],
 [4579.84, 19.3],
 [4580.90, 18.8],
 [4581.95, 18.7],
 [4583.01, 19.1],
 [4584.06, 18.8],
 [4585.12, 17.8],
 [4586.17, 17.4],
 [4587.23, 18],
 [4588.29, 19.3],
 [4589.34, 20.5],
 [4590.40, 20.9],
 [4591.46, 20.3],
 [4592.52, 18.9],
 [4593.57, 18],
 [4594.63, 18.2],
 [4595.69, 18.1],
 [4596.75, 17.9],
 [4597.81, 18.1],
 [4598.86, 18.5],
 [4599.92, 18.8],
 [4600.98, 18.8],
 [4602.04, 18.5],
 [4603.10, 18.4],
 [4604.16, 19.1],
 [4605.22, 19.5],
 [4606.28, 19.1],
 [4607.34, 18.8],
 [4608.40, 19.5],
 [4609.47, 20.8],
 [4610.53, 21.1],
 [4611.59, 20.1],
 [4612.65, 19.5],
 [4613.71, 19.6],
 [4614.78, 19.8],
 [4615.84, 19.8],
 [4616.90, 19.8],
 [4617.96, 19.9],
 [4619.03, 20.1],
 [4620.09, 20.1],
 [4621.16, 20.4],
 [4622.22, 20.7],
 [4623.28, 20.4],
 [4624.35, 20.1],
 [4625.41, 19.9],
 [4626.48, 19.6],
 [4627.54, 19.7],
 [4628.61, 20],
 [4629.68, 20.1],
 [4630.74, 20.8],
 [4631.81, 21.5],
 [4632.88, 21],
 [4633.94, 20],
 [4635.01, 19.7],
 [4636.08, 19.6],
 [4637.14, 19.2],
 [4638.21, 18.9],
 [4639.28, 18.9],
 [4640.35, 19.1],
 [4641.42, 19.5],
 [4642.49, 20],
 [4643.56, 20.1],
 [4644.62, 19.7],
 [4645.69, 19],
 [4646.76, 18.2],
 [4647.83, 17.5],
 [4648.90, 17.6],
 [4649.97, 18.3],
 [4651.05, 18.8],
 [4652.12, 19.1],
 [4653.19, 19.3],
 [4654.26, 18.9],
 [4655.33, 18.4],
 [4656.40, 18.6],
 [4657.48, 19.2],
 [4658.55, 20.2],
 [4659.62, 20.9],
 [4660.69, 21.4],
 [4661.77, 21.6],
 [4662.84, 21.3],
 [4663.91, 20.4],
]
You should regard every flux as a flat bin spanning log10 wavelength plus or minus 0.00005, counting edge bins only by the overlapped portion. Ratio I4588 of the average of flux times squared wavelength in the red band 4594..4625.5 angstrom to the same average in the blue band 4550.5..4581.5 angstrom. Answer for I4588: 1.0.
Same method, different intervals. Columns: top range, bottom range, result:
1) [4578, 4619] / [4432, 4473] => 1.18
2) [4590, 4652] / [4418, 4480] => 1.19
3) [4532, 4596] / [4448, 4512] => 1.07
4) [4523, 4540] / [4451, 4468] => 1.09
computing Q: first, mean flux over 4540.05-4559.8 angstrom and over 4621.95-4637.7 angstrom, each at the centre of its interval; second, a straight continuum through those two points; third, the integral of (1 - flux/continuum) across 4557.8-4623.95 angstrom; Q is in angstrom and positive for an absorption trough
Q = 0.6 angstrom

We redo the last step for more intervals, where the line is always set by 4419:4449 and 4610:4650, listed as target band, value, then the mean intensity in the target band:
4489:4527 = -2.0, 19.4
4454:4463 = 1.0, 15.9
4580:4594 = 0.2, 19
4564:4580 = -0.3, 19.5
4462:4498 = -0.7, 18.5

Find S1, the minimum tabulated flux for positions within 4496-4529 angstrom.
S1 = 16.4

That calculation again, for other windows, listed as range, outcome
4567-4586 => 17.8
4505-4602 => 16.3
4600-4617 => 18.4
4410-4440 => 14.4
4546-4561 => 17.3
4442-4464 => 14.6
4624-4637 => 19.6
